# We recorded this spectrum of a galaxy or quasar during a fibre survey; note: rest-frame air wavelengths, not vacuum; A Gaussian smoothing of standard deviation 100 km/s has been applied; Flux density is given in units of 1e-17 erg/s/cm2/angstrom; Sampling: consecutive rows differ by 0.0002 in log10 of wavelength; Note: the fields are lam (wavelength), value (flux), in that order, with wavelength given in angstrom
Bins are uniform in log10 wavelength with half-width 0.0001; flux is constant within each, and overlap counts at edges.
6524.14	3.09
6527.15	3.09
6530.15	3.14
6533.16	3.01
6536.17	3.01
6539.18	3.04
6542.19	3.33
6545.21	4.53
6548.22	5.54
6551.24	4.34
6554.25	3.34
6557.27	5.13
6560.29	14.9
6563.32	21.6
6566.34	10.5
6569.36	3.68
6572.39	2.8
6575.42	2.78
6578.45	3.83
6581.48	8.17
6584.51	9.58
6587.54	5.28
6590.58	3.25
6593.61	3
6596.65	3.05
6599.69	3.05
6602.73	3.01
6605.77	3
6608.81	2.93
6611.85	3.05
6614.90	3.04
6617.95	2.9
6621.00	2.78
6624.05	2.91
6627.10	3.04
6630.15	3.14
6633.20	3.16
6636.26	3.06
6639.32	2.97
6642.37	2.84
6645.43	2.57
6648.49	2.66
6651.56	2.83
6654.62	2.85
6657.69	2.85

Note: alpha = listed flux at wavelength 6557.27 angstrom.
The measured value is 5.13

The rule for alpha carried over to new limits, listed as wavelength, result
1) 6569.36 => 3.68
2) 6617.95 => 2.9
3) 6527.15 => 3.09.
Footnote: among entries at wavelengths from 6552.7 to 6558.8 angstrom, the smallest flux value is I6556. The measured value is 3.34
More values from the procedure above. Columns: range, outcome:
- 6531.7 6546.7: 3.01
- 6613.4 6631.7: 2.78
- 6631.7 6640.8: 2.97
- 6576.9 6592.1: 3.25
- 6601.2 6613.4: 2.93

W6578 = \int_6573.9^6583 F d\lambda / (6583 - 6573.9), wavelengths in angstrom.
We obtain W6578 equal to 4.93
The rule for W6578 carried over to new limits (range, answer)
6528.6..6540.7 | 3.05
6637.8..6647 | 2.8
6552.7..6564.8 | 11.2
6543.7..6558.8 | 4.59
